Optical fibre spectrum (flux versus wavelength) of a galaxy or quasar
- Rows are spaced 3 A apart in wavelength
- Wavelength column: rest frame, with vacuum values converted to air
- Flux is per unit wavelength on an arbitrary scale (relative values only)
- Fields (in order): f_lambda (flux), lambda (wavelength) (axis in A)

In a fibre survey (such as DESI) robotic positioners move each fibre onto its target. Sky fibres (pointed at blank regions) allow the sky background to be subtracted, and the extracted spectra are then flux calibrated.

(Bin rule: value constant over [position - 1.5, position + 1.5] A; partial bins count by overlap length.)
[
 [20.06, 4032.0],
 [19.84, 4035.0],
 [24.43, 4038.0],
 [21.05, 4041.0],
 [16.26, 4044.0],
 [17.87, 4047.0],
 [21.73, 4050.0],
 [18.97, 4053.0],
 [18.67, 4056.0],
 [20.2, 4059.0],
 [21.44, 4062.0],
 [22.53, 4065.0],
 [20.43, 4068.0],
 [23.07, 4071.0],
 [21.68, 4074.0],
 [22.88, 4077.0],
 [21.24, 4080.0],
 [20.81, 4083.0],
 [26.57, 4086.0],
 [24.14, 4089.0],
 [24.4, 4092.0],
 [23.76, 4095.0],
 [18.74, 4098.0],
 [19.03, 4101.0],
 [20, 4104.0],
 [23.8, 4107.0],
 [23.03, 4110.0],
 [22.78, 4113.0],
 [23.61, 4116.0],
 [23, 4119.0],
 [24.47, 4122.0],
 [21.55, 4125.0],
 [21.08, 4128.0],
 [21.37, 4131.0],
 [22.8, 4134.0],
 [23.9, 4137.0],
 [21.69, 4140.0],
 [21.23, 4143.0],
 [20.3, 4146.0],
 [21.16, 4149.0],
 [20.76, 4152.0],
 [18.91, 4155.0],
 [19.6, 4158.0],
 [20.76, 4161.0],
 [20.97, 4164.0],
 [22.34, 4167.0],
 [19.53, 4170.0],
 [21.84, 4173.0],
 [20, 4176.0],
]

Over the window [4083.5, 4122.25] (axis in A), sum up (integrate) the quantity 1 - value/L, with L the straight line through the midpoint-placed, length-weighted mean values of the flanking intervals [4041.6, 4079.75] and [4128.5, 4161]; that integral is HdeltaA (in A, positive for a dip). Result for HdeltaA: -3.6 A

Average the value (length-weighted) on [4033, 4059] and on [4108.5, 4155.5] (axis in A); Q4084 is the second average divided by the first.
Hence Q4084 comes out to 1.1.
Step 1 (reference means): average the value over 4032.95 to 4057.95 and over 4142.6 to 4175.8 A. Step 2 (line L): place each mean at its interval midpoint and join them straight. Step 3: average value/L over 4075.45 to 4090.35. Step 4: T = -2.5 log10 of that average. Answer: -0.151 mag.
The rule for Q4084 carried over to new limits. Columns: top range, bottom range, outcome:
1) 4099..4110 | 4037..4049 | 1.07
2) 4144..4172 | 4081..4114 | 0.91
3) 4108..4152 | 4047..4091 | 1.03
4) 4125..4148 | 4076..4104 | 0.98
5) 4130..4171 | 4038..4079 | 1.02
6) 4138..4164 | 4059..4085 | 0.95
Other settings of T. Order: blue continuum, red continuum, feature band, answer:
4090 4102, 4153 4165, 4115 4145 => -0.081 mag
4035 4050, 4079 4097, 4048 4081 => 0.030 mag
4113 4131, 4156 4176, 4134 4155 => 0.013 mag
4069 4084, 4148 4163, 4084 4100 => -0.082 mag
